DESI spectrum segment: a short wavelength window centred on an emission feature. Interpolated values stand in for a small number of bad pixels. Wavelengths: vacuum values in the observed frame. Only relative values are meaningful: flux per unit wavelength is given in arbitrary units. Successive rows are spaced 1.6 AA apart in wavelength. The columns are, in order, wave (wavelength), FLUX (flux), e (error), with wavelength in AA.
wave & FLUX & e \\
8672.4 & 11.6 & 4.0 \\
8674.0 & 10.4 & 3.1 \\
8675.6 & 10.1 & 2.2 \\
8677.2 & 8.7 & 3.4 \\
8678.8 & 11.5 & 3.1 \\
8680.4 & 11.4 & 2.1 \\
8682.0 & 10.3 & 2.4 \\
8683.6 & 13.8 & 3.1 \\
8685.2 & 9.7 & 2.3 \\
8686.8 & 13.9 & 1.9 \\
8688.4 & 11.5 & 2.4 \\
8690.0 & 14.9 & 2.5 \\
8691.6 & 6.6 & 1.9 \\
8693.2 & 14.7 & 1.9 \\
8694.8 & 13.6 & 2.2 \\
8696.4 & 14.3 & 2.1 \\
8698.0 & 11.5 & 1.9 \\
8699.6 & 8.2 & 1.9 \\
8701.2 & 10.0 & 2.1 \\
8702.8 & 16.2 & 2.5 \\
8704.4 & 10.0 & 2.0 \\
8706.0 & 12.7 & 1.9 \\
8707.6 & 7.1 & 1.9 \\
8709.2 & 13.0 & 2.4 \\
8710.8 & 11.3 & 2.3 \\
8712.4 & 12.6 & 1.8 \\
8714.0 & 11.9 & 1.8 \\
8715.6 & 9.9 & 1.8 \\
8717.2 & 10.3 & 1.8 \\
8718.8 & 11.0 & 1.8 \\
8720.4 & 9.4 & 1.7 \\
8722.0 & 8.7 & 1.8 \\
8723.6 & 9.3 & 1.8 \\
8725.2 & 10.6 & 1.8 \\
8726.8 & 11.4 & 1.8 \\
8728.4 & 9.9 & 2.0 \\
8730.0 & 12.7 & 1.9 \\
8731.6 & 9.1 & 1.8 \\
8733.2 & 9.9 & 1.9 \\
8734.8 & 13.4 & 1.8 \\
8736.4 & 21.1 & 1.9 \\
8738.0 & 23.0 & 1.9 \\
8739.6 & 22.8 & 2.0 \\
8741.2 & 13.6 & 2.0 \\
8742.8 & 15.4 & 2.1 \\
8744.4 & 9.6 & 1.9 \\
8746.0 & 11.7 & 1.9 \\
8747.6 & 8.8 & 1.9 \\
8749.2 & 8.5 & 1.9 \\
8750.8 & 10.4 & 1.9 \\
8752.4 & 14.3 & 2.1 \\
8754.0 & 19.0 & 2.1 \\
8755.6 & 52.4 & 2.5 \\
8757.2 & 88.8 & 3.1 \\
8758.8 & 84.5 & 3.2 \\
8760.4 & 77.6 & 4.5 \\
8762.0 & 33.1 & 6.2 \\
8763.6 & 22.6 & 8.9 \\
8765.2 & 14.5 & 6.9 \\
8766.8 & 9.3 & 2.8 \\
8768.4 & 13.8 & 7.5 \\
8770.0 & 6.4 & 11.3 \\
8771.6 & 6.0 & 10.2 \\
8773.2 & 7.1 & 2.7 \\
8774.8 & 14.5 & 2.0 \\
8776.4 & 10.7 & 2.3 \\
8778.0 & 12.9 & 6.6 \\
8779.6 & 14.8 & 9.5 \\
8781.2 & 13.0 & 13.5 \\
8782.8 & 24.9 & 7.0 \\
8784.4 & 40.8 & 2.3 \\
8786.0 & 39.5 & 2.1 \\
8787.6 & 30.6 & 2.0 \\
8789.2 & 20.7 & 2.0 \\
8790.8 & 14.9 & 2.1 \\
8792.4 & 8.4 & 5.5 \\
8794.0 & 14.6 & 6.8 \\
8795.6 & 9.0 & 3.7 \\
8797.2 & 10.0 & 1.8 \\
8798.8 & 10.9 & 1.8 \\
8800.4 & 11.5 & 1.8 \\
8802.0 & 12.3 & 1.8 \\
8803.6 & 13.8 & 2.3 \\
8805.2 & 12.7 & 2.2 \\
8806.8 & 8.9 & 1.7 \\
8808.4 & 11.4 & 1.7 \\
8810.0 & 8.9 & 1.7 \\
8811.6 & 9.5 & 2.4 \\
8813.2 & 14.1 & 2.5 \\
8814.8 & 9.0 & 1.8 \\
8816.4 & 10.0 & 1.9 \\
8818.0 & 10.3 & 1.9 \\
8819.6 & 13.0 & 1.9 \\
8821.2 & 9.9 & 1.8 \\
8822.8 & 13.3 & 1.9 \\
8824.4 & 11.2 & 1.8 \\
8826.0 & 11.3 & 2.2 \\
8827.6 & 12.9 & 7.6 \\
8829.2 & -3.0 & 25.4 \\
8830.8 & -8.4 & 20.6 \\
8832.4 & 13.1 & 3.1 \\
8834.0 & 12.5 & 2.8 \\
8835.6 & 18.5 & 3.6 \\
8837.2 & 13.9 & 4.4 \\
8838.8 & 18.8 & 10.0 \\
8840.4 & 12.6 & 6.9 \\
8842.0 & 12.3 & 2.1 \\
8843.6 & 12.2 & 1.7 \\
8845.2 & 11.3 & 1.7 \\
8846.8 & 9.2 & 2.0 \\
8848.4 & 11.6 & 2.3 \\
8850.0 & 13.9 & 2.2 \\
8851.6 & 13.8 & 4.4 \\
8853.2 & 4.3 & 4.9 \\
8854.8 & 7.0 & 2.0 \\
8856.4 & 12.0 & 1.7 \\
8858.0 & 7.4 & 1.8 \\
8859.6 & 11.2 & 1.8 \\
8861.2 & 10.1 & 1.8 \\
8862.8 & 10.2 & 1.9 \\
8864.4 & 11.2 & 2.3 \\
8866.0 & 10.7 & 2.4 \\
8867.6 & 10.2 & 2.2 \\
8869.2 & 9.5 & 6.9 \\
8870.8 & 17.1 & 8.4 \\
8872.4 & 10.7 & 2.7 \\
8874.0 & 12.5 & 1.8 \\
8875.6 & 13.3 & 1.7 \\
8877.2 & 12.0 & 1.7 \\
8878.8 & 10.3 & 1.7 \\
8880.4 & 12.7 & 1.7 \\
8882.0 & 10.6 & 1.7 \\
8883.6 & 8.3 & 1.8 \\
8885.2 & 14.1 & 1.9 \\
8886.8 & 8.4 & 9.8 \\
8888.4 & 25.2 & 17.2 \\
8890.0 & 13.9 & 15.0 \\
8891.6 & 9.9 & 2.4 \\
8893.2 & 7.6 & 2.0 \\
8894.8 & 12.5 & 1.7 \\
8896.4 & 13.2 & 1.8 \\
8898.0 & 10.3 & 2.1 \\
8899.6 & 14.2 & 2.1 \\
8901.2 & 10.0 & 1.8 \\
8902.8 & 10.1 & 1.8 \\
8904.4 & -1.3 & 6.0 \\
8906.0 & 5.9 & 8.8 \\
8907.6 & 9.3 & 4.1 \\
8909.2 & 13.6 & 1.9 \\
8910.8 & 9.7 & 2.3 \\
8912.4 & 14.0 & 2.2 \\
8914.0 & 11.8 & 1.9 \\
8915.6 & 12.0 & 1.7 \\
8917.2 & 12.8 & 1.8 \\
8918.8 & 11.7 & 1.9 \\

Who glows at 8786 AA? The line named [N II] 6583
